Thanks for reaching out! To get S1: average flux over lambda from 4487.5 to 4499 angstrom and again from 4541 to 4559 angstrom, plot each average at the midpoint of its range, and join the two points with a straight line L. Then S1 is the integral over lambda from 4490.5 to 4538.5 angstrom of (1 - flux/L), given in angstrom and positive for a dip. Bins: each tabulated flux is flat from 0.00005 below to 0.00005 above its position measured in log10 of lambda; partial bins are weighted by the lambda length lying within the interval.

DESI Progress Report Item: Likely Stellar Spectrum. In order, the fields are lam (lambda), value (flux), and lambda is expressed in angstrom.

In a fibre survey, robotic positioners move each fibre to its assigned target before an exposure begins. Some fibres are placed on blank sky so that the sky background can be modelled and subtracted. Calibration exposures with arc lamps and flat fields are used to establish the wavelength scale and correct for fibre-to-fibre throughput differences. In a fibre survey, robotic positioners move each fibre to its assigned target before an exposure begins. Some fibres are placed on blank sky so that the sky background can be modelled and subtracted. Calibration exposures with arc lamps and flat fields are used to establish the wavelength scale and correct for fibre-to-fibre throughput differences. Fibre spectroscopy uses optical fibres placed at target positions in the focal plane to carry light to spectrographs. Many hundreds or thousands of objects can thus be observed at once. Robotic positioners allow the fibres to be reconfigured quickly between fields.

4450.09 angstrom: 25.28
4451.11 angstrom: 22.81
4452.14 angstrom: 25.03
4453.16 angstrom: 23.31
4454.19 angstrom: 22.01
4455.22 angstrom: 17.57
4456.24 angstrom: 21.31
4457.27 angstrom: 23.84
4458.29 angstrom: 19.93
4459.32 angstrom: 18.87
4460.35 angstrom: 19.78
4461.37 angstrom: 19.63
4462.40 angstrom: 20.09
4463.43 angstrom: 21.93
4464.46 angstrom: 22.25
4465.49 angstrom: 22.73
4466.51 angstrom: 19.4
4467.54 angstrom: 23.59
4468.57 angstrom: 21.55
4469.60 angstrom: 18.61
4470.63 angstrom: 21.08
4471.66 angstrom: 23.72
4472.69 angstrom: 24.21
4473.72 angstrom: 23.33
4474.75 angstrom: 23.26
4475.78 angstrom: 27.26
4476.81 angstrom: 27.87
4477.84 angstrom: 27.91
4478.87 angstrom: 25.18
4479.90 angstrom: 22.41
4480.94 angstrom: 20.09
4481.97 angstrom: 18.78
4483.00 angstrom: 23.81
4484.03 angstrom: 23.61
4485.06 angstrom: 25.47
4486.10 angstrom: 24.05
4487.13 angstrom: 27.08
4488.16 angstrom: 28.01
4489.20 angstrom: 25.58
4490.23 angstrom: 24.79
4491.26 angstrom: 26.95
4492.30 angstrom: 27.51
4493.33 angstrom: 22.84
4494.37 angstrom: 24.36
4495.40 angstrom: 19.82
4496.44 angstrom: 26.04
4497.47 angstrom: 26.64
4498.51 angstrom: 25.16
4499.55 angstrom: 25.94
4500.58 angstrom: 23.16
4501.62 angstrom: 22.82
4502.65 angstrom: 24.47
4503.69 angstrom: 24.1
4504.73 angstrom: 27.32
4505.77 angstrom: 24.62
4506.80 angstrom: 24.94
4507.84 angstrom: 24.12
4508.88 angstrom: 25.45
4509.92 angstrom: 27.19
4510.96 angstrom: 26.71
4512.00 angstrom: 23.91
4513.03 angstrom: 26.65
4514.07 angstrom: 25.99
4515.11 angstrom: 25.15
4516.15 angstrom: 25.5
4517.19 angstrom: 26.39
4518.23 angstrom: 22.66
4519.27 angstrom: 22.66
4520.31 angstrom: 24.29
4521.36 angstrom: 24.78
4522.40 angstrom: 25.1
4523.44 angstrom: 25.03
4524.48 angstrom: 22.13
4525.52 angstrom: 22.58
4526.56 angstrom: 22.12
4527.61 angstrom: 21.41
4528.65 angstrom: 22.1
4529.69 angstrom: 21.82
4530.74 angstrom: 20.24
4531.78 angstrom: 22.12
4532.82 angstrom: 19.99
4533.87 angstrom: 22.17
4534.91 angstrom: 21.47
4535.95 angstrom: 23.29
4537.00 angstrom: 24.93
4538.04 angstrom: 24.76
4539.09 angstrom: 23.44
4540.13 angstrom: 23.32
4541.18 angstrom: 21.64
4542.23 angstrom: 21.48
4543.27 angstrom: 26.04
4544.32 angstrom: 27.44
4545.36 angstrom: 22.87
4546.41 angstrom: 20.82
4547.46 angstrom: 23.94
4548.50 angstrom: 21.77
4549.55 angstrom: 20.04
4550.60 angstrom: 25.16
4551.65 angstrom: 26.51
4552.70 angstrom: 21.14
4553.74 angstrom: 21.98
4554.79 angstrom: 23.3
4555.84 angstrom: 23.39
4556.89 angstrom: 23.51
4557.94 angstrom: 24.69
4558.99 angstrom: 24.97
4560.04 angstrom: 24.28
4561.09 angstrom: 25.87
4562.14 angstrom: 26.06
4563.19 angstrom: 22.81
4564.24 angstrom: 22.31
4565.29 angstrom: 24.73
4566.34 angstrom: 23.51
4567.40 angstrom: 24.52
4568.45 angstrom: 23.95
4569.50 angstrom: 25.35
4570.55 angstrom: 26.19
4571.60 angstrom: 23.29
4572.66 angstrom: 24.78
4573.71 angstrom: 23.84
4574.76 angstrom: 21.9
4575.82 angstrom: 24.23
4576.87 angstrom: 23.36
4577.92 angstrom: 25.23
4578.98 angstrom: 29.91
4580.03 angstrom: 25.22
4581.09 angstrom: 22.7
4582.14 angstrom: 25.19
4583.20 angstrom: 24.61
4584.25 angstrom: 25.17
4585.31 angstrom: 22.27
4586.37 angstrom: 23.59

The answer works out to 0.9 angstrom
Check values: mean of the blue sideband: 25.3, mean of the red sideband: 23.4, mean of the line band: 24.1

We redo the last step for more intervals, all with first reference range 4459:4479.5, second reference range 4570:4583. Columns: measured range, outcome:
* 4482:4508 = -1.9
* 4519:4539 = 0.8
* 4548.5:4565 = 0.4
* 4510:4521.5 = -0.8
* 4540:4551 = 0.4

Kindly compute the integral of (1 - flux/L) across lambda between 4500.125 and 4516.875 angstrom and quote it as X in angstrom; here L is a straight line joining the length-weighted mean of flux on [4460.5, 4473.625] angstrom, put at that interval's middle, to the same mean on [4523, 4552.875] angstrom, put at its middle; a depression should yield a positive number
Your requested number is -2.1 angstrom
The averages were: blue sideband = 21.6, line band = 25.2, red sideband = 22.8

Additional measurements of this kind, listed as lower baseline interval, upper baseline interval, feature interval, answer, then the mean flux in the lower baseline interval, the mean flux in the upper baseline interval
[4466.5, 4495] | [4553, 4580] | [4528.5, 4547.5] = 1.1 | 24.1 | 24.3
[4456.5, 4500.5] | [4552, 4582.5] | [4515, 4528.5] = 0.0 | 23.4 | 24.2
